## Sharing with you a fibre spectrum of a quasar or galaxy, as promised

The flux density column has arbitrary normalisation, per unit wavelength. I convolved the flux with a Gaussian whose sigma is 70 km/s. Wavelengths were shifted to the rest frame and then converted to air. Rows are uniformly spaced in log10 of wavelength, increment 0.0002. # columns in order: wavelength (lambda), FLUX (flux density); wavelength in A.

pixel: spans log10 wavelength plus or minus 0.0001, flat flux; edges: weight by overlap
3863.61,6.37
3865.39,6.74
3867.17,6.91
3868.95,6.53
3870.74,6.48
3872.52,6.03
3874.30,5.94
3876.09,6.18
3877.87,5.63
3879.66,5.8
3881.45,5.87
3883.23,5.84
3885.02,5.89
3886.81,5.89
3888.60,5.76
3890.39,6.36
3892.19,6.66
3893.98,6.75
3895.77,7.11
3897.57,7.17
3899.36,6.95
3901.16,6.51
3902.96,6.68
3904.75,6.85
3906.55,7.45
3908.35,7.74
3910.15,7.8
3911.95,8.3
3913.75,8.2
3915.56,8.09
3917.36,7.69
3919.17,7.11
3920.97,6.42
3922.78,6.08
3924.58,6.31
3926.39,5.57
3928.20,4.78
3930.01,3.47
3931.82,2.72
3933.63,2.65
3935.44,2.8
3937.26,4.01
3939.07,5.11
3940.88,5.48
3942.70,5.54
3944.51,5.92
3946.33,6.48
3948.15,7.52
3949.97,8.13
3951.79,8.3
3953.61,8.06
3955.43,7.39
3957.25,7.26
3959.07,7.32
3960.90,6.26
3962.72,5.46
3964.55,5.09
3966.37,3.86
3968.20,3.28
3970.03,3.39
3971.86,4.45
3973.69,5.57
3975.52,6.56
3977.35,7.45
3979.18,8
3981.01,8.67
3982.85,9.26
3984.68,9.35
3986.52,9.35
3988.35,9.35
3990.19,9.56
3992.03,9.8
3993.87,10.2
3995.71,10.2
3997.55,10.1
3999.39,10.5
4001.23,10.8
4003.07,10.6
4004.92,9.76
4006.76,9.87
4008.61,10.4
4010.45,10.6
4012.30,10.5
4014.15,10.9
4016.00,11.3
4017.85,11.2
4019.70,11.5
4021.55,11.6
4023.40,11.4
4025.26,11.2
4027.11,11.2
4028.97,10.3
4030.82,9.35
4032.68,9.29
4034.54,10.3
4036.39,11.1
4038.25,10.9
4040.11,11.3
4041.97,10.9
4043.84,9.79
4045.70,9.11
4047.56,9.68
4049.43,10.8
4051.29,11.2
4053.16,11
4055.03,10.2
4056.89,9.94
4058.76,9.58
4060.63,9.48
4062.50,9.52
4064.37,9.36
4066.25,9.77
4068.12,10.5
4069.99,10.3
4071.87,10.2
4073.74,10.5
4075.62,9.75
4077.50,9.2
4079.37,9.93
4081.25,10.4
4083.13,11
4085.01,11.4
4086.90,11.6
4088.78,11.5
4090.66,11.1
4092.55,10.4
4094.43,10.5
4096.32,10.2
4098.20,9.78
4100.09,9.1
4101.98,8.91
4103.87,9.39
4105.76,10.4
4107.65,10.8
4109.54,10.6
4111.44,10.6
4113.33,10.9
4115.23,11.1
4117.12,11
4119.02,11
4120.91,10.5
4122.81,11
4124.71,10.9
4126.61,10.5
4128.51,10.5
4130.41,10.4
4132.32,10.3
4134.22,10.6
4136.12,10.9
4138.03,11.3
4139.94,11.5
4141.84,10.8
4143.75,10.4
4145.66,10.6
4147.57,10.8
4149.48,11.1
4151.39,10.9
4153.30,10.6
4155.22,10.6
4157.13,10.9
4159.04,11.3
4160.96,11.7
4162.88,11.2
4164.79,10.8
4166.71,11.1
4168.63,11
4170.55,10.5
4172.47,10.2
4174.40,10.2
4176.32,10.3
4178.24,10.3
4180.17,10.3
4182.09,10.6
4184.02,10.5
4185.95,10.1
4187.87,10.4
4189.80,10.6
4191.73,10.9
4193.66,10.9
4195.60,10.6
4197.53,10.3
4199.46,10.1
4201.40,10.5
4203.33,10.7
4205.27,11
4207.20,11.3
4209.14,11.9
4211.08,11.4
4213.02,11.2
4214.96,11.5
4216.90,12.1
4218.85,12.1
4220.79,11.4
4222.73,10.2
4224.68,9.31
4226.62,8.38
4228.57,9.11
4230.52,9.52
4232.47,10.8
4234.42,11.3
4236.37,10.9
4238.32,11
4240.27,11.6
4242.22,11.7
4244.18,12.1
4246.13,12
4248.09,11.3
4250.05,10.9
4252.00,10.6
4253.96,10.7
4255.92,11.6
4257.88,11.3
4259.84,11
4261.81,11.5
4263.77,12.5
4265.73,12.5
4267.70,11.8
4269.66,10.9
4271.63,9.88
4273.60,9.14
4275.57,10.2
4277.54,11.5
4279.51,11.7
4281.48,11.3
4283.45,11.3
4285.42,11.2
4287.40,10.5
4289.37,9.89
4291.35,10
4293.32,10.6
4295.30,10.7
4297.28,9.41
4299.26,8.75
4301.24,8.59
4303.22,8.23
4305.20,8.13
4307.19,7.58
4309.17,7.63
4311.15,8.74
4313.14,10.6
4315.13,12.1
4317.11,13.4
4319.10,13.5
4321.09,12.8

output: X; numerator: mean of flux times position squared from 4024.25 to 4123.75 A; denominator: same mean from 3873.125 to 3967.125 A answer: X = 1.8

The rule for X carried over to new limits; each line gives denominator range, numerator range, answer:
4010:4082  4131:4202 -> 1.09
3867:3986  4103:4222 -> 1.92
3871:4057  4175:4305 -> 1.55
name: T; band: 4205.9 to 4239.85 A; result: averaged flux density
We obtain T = 10.8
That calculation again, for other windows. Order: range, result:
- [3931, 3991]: 6.36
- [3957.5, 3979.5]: 5.54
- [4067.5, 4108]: 10.3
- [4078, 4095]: 10.8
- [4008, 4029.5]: 11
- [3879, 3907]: 6.46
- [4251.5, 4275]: 11.1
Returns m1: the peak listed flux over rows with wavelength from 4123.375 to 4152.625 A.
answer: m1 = 11.5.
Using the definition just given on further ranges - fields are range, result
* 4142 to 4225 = 12.1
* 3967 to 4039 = 11.6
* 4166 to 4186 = 11.1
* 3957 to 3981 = 8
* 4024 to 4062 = 11.3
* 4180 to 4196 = 10.9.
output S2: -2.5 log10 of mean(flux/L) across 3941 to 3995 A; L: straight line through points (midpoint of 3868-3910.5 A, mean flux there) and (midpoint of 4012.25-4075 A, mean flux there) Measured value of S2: 0.20 mag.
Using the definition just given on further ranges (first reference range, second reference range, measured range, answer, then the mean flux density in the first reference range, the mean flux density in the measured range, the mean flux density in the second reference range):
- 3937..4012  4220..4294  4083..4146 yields -0.15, 7.73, 10.6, 10.9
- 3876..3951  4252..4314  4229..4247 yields -0.14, 6.17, 11.1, 10.3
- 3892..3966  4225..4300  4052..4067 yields -0.22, 6.35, 9.87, 10.8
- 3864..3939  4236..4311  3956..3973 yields 0.31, 6.17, 5.2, 10.6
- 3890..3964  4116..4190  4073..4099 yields -0.12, 6.39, 10.5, 10.7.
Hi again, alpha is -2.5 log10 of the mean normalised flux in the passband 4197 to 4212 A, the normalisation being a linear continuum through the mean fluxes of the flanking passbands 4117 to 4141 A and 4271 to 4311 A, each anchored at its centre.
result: -0.061 mag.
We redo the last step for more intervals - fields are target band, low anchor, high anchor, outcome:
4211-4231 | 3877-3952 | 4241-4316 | -0.08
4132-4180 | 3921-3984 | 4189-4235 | -0.12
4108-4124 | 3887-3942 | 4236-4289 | -0.19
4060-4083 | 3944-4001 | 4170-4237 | -0.13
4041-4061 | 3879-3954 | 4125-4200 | -0.17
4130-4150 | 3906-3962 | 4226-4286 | -0.16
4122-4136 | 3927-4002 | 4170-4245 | -0.13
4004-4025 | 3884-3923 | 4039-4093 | -0.17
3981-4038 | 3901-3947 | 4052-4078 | -0.23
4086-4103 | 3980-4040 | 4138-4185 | 0.02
